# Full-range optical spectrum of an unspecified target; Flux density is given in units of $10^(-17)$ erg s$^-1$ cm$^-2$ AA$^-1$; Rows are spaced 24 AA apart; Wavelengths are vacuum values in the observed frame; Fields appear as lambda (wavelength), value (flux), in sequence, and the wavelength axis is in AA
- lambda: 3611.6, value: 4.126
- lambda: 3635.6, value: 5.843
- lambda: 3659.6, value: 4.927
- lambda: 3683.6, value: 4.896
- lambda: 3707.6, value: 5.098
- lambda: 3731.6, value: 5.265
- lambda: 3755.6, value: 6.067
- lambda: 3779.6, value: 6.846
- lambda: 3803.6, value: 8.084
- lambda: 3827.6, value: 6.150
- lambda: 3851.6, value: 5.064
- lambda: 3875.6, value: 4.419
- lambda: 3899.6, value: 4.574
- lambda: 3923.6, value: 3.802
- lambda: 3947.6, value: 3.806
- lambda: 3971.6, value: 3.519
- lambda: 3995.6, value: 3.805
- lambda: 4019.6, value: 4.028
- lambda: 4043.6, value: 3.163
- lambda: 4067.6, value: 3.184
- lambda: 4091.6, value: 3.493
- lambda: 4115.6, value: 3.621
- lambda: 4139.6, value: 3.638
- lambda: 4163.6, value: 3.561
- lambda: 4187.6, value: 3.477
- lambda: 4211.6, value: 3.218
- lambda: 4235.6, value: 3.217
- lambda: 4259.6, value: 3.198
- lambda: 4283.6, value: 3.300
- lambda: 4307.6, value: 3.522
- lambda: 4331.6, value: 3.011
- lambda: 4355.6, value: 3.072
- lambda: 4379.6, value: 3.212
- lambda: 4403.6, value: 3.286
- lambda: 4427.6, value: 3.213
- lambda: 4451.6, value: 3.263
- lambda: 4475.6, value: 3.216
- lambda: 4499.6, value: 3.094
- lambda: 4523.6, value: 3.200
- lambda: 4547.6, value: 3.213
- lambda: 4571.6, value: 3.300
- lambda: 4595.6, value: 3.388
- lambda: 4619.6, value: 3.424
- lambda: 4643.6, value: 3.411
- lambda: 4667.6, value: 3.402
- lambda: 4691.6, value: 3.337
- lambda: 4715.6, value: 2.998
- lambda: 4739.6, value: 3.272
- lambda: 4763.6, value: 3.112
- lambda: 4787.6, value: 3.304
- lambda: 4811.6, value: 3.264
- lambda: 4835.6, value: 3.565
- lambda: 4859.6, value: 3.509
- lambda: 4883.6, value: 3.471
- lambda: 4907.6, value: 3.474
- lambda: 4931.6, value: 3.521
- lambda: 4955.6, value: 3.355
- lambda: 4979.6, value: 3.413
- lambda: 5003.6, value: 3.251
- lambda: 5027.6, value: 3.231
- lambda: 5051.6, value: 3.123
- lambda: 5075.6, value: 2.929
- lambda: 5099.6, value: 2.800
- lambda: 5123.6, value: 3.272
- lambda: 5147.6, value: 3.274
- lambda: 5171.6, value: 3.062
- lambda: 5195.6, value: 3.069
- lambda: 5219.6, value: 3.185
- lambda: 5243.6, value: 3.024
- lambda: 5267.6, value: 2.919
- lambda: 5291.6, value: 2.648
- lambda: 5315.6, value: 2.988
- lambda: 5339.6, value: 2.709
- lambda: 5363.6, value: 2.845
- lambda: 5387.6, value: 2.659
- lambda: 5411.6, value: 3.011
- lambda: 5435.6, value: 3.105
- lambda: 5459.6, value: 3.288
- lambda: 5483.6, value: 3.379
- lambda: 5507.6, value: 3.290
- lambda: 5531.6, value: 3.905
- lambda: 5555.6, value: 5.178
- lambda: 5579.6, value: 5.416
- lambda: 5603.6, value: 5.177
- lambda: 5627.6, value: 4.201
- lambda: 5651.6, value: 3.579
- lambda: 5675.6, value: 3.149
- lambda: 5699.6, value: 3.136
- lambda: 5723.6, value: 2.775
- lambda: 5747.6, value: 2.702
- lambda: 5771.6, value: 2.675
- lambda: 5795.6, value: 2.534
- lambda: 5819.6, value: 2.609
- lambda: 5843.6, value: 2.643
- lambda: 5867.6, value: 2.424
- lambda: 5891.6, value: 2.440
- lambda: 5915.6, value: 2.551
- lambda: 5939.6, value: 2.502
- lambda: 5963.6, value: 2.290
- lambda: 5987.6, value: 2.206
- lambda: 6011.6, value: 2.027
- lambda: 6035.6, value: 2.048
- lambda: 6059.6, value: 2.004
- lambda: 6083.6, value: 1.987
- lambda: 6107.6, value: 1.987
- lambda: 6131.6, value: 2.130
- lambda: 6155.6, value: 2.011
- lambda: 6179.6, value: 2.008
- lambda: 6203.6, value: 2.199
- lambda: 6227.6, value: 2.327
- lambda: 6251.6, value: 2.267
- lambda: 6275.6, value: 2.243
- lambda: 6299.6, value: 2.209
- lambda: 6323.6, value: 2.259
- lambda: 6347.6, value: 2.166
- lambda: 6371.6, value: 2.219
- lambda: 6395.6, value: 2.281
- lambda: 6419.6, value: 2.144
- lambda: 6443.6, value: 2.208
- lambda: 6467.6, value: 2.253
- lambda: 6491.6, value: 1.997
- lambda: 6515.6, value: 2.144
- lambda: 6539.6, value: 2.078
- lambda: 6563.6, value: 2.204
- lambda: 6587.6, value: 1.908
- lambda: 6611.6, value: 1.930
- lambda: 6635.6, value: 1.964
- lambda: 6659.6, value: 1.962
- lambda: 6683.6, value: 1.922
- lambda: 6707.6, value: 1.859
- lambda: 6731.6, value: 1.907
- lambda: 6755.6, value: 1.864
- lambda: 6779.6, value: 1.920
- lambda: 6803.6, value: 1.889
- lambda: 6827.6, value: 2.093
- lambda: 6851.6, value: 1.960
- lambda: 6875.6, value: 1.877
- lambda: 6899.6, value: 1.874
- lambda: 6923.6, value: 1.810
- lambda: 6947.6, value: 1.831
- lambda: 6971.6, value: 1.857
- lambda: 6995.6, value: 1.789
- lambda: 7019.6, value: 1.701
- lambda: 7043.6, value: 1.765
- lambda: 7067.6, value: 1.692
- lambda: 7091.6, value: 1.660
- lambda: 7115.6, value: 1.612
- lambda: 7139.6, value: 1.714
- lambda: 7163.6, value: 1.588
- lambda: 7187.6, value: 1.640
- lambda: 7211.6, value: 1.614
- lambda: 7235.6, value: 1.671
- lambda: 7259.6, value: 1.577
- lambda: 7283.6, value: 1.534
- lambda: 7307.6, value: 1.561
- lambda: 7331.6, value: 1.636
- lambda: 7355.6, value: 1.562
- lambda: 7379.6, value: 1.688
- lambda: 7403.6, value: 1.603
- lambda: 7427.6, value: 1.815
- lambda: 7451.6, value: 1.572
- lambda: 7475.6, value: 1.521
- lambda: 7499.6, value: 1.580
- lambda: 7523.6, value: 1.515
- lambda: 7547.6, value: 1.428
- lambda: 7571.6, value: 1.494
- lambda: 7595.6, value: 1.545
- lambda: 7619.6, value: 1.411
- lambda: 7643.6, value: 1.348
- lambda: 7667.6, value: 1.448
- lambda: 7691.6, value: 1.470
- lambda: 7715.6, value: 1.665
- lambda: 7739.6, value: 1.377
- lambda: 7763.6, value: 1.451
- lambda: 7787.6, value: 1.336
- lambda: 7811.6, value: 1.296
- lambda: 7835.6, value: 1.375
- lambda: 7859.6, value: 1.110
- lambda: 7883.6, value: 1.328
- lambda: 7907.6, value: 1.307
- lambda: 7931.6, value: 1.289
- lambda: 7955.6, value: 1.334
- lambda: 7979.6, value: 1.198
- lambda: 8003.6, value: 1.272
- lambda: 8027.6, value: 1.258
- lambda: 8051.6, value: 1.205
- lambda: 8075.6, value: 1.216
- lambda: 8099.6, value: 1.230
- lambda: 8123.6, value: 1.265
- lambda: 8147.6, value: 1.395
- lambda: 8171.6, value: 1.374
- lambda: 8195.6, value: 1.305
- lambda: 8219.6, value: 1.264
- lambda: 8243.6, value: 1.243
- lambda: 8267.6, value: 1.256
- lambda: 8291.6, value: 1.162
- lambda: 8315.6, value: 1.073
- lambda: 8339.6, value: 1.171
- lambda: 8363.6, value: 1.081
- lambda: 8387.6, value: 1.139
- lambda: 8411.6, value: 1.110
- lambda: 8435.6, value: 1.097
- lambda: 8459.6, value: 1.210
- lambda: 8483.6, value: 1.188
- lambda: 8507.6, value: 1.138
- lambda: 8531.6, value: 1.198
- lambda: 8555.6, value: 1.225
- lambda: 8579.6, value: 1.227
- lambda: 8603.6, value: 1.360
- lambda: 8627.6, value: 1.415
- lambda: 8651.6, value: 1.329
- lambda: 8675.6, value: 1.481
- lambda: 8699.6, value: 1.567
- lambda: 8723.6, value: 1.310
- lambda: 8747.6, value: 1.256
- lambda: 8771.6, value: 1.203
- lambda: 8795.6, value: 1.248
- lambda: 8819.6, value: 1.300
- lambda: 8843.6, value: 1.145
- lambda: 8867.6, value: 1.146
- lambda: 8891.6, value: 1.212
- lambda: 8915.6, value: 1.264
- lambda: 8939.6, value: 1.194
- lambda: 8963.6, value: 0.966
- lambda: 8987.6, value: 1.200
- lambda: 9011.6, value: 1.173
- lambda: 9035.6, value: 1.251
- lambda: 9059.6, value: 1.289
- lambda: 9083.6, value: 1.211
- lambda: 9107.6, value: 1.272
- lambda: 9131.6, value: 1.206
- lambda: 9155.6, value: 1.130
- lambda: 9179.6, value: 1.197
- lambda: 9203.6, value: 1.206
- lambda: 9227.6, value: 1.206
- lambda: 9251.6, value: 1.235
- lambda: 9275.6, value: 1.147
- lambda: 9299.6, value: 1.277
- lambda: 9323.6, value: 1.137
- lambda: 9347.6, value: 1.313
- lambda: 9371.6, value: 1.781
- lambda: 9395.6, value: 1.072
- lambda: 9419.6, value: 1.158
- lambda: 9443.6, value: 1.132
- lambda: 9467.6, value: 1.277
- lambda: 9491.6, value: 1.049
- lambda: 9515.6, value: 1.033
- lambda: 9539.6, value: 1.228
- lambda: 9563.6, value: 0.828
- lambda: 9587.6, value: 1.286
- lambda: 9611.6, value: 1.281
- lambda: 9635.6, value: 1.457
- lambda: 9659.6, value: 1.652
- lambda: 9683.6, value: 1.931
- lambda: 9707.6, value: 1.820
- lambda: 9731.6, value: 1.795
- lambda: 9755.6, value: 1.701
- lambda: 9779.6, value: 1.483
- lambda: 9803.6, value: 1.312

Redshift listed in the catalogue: 0.993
